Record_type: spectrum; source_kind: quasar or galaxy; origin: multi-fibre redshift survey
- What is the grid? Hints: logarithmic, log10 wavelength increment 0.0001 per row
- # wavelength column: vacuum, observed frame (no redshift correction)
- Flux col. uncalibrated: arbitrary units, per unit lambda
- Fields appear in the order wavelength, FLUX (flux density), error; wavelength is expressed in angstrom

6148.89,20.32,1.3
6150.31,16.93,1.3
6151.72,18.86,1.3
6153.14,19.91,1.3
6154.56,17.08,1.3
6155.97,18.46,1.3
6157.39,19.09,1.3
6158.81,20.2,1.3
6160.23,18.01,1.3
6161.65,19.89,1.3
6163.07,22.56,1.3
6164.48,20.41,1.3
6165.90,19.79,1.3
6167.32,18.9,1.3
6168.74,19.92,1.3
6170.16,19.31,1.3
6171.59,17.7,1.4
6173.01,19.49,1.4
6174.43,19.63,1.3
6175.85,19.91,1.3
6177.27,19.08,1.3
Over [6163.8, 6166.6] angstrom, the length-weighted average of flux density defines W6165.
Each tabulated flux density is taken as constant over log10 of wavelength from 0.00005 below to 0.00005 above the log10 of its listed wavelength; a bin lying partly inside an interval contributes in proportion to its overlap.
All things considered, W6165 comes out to 20.1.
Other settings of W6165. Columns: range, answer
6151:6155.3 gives 18.6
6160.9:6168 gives 20.3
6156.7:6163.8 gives 20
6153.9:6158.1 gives 18.2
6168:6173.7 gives 19.1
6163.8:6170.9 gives 19.6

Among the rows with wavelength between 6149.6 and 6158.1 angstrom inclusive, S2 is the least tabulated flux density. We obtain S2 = 16.93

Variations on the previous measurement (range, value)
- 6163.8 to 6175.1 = 17.7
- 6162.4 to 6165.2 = 20.41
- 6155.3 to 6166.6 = 18.01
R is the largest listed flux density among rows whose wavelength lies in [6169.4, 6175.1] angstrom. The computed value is 19.63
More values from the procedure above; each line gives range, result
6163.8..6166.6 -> 20.41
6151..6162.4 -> 20.2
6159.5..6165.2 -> 22.56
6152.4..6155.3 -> 19.91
